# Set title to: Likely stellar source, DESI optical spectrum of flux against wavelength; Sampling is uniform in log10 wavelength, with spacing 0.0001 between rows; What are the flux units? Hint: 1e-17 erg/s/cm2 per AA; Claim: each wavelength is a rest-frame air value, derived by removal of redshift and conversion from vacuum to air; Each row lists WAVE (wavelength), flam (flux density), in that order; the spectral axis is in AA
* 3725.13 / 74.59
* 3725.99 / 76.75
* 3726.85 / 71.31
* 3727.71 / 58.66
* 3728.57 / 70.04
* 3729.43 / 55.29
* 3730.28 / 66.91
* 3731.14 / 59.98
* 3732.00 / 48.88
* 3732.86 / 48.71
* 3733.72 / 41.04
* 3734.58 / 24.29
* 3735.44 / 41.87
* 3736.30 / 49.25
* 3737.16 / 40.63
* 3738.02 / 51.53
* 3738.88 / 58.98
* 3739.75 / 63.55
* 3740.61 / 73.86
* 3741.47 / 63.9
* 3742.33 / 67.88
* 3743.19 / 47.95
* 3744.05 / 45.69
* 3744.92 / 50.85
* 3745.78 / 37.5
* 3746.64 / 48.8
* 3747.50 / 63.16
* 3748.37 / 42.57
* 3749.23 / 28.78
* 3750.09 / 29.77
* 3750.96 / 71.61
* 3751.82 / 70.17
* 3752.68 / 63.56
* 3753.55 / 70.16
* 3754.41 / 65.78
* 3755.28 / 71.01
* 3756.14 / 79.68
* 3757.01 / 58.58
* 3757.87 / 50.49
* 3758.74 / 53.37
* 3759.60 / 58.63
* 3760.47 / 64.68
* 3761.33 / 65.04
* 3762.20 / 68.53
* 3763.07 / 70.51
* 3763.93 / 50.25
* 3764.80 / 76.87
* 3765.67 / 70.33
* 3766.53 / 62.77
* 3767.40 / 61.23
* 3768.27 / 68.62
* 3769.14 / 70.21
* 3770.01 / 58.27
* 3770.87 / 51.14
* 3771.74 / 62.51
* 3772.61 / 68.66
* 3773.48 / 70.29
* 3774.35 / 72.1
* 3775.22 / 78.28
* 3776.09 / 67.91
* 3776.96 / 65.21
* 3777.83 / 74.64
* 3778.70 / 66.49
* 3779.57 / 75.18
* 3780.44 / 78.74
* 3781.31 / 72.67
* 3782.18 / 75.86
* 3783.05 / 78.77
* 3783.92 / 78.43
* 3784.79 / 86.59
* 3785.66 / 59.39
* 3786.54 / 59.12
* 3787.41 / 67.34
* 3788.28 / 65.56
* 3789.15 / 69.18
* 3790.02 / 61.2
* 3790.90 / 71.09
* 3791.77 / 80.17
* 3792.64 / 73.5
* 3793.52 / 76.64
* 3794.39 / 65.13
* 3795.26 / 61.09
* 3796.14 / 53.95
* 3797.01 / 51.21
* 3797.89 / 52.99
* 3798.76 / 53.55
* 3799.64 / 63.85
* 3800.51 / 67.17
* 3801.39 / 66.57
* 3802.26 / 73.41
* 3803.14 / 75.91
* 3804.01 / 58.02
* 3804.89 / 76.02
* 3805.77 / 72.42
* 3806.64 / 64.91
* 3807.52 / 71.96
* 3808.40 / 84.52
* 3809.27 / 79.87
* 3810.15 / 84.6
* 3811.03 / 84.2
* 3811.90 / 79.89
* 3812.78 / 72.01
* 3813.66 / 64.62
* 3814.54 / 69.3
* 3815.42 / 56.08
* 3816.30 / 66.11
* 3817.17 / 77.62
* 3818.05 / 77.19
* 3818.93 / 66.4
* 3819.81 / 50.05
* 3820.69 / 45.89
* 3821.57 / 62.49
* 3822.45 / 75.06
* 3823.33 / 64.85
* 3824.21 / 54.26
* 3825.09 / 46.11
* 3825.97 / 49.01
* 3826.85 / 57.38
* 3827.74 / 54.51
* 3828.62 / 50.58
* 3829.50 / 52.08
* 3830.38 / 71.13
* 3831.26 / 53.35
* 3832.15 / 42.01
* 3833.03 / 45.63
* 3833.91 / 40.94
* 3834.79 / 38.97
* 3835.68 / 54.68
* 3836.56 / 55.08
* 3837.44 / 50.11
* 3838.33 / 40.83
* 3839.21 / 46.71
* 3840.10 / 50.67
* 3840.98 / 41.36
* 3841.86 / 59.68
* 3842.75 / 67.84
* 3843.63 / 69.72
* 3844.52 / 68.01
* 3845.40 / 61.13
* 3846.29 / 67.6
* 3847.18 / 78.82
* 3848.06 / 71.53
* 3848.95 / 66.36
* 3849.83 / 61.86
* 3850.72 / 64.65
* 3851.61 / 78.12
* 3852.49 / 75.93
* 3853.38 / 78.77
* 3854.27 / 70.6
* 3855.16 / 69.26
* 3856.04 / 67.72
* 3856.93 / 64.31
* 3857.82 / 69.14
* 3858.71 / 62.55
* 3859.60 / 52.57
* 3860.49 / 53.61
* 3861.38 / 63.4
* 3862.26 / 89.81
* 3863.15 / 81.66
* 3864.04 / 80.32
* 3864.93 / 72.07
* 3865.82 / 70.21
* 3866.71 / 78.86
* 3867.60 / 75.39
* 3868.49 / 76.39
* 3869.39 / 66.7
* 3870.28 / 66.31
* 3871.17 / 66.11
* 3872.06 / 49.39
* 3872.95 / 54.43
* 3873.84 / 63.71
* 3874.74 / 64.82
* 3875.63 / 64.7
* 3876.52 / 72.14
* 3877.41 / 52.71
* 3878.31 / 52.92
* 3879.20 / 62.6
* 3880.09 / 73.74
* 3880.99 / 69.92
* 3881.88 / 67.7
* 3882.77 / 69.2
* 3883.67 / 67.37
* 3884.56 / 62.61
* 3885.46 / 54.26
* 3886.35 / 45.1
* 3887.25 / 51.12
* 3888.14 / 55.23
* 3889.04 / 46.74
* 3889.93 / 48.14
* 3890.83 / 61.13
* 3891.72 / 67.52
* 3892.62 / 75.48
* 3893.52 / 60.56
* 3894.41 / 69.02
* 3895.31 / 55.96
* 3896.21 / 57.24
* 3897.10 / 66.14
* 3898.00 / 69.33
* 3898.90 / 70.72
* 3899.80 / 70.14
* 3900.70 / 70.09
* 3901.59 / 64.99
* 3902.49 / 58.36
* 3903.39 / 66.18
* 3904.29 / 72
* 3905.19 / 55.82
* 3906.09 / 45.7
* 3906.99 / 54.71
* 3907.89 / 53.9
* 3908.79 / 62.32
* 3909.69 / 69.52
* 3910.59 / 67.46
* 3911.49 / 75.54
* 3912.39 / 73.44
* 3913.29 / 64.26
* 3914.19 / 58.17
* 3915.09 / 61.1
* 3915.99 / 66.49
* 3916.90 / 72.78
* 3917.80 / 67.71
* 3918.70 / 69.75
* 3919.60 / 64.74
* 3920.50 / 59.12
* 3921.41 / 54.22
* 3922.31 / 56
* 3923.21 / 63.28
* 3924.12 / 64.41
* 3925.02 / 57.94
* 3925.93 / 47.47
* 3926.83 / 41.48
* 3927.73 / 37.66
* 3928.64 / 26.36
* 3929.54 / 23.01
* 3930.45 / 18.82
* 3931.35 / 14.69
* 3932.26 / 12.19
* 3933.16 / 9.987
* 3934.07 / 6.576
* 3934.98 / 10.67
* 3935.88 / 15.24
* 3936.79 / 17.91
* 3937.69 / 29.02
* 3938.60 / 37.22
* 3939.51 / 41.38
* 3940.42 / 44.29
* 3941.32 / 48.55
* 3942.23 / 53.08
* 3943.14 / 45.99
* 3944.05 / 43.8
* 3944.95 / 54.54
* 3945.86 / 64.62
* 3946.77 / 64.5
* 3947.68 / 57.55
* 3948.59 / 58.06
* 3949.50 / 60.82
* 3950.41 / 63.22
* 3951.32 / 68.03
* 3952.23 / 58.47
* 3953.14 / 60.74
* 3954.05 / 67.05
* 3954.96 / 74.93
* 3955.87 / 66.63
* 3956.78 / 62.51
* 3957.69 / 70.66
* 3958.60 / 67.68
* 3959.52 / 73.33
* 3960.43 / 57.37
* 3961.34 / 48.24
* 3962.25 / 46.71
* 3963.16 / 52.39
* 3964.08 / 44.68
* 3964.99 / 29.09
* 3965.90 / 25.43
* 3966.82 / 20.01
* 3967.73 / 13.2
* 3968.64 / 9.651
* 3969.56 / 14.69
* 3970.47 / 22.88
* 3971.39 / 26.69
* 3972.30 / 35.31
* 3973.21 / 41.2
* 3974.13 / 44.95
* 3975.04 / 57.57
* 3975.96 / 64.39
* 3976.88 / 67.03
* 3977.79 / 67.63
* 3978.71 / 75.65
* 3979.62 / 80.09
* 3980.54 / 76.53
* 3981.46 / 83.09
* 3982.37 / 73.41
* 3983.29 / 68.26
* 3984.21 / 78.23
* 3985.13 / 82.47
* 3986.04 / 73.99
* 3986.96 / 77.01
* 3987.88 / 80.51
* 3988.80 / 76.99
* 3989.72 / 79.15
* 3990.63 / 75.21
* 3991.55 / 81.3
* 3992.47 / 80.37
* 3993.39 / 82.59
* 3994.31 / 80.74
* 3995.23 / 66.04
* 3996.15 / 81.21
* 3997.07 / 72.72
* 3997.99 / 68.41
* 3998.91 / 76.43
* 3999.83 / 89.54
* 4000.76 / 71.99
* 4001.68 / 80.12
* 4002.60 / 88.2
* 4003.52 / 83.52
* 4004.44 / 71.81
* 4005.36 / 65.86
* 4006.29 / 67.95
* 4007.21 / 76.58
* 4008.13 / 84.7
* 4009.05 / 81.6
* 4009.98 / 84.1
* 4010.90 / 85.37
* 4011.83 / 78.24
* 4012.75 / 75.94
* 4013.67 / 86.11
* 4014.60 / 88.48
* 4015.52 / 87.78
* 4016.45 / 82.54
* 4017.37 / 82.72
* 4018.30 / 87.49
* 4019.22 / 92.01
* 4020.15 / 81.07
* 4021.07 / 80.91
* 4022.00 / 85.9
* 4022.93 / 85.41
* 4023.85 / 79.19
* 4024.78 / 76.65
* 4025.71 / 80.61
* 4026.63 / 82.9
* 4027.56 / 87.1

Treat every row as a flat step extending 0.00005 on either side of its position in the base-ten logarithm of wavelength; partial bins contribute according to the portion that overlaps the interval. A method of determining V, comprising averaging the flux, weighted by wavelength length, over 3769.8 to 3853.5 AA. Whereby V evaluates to 64.7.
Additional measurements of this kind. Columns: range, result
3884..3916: 61.8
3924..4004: 54.8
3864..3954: 56.2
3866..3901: 63.4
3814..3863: 60.9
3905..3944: 46.8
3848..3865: 69.6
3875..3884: 65.3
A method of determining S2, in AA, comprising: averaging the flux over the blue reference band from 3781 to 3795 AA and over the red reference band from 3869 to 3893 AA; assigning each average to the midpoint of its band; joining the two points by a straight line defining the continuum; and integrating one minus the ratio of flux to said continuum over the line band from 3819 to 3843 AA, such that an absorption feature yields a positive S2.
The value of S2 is 5.0 AA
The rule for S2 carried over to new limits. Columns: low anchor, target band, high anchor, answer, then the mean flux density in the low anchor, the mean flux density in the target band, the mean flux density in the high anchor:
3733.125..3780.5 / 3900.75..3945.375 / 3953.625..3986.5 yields 5.7 AA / 59.9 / 48.7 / 54.6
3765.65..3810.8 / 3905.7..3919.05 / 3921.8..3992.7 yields -2.0 AA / 68.8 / 64.2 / 51.1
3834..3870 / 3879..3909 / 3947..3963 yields 1.0 AA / 65.1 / 61.8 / 62.3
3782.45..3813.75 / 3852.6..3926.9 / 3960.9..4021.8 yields 5.0 AA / 69.7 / 64.1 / 67.7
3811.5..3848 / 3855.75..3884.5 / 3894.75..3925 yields -2.7 AA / 58.5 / 66.9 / 63.6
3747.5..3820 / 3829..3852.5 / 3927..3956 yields -0.1 AA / 66.9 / 58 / 42.1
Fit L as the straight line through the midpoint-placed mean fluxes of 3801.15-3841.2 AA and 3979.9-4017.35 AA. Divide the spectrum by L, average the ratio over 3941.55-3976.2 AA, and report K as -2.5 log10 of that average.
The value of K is 0.44 mag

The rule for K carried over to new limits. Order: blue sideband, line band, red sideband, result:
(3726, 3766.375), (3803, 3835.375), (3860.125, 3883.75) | 0.01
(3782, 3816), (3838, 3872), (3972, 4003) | 0.06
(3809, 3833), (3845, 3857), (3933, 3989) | -0.16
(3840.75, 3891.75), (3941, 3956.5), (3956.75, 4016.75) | 0.11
